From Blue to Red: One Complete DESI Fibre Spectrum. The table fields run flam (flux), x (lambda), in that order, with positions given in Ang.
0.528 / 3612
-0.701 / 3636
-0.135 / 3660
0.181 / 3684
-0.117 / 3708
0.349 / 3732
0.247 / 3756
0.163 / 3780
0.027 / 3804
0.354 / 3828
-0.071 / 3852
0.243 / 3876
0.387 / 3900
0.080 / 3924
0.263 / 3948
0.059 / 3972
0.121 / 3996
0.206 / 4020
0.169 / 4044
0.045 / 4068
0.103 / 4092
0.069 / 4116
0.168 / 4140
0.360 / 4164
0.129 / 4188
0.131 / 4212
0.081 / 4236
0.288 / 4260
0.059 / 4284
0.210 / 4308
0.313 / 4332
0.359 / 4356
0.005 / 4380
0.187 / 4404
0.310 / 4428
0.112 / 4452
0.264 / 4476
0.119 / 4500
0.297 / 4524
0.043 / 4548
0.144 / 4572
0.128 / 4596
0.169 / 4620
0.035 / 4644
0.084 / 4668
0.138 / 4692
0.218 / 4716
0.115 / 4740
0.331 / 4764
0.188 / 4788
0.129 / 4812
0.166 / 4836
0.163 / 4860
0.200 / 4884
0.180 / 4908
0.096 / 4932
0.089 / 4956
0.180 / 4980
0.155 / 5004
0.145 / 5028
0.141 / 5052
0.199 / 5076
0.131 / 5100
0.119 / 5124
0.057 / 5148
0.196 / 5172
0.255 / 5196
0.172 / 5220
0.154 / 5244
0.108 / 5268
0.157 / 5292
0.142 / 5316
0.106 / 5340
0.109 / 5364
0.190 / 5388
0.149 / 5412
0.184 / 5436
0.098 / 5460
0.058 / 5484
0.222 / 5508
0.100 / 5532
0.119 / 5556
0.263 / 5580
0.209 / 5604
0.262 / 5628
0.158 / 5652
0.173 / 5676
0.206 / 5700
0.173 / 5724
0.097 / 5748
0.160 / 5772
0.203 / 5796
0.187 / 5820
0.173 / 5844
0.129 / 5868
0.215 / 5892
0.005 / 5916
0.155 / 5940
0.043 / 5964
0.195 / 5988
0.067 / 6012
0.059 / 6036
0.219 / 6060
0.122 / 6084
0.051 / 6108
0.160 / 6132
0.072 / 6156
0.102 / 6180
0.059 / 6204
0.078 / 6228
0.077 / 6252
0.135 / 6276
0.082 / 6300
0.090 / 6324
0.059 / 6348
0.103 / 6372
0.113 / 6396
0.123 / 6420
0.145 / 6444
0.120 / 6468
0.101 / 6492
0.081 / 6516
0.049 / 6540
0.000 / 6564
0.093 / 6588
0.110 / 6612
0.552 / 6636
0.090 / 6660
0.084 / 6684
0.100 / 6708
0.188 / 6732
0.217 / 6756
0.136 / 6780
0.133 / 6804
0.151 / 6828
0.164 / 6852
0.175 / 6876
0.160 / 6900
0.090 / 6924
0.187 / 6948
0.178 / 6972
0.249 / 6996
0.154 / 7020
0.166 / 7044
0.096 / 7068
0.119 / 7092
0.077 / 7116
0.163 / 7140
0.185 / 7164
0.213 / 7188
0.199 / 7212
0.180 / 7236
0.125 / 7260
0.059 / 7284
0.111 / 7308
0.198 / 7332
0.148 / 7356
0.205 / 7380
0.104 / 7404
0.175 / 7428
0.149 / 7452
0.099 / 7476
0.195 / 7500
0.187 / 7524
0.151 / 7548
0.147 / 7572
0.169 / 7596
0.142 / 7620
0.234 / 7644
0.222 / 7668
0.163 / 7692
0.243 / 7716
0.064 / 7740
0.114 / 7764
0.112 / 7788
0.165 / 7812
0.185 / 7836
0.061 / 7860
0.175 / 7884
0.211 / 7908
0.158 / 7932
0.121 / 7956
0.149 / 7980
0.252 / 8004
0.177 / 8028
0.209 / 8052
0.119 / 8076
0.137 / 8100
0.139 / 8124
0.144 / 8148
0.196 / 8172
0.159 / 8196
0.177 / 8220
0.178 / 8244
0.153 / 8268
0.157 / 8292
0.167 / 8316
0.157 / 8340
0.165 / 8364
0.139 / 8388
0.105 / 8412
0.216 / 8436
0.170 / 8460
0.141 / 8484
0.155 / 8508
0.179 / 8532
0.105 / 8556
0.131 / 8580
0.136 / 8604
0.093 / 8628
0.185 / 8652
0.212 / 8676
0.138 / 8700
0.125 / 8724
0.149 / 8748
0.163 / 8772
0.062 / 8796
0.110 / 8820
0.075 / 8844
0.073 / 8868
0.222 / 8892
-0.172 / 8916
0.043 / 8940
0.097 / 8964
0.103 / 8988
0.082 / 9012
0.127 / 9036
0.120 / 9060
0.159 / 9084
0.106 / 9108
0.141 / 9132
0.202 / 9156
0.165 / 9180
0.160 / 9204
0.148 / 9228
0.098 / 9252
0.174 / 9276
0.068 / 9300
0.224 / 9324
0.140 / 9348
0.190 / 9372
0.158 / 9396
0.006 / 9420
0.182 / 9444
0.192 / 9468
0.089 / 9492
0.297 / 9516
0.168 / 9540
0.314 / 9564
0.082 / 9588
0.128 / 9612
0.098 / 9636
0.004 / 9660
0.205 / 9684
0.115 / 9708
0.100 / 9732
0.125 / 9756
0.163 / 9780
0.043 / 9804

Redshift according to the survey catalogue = 0.778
